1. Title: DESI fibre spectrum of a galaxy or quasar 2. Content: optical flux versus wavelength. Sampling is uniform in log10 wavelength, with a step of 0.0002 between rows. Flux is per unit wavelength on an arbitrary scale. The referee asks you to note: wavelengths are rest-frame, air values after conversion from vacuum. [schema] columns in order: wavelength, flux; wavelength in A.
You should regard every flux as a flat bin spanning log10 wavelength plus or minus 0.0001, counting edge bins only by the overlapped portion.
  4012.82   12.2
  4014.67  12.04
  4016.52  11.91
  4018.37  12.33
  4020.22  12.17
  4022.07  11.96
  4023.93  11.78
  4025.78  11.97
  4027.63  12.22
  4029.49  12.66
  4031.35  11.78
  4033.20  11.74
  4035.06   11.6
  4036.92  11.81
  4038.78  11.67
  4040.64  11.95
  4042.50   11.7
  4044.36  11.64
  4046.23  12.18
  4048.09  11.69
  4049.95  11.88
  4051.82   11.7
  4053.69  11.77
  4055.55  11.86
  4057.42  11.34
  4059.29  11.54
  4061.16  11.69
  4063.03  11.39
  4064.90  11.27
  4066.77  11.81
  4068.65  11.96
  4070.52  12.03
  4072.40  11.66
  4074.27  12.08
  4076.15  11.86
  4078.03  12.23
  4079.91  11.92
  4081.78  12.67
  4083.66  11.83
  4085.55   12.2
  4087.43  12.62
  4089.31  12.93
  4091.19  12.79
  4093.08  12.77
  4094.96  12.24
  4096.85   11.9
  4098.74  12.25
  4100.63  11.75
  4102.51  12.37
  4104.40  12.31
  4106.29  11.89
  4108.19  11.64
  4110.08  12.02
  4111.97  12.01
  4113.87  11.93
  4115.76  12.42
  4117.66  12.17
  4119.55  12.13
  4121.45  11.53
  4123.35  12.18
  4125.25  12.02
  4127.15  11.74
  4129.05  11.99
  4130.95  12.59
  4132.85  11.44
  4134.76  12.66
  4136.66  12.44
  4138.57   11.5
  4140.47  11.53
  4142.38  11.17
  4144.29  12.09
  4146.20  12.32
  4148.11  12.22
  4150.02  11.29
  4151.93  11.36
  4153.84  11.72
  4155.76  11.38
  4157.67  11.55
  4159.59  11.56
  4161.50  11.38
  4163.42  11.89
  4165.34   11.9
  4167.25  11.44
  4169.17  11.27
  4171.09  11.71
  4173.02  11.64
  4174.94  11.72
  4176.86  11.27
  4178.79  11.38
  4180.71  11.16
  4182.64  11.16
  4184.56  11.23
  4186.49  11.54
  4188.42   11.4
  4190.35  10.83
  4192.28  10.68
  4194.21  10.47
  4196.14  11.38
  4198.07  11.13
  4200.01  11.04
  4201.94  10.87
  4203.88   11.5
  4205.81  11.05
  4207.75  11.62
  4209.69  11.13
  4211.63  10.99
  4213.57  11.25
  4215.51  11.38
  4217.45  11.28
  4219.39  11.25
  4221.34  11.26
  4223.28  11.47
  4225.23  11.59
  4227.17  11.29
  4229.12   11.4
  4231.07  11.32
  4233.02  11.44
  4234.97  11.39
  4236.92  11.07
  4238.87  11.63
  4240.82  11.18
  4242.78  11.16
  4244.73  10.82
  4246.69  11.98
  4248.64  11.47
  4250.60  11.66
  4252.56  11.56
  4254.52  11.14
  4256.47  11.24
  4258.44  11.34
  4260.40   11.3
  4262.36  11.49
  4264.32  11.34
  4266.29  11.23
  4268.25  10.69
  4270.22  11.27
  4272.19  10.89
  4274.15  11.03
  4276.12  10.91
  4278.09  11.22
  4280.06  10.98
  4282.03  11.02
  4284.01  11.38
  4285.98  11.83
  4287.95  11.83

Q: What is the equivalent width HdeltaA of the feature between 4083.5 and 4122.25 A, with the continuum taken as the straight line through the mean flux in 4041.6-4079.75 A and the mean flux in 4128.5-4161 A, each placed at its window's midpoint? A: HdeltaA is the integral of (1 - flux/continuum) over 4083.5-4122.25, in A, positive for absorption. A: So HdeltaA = -1.3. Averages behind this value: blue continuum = 11.8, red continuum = 11.8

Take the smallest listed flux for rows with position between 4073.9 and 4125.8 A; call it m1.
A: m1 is 11.53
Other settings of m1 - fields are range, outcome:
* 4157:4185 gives 11.16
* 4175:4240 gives 10.47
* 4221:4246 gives 10.82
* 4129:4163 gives 11.17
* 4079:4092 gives 11.83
